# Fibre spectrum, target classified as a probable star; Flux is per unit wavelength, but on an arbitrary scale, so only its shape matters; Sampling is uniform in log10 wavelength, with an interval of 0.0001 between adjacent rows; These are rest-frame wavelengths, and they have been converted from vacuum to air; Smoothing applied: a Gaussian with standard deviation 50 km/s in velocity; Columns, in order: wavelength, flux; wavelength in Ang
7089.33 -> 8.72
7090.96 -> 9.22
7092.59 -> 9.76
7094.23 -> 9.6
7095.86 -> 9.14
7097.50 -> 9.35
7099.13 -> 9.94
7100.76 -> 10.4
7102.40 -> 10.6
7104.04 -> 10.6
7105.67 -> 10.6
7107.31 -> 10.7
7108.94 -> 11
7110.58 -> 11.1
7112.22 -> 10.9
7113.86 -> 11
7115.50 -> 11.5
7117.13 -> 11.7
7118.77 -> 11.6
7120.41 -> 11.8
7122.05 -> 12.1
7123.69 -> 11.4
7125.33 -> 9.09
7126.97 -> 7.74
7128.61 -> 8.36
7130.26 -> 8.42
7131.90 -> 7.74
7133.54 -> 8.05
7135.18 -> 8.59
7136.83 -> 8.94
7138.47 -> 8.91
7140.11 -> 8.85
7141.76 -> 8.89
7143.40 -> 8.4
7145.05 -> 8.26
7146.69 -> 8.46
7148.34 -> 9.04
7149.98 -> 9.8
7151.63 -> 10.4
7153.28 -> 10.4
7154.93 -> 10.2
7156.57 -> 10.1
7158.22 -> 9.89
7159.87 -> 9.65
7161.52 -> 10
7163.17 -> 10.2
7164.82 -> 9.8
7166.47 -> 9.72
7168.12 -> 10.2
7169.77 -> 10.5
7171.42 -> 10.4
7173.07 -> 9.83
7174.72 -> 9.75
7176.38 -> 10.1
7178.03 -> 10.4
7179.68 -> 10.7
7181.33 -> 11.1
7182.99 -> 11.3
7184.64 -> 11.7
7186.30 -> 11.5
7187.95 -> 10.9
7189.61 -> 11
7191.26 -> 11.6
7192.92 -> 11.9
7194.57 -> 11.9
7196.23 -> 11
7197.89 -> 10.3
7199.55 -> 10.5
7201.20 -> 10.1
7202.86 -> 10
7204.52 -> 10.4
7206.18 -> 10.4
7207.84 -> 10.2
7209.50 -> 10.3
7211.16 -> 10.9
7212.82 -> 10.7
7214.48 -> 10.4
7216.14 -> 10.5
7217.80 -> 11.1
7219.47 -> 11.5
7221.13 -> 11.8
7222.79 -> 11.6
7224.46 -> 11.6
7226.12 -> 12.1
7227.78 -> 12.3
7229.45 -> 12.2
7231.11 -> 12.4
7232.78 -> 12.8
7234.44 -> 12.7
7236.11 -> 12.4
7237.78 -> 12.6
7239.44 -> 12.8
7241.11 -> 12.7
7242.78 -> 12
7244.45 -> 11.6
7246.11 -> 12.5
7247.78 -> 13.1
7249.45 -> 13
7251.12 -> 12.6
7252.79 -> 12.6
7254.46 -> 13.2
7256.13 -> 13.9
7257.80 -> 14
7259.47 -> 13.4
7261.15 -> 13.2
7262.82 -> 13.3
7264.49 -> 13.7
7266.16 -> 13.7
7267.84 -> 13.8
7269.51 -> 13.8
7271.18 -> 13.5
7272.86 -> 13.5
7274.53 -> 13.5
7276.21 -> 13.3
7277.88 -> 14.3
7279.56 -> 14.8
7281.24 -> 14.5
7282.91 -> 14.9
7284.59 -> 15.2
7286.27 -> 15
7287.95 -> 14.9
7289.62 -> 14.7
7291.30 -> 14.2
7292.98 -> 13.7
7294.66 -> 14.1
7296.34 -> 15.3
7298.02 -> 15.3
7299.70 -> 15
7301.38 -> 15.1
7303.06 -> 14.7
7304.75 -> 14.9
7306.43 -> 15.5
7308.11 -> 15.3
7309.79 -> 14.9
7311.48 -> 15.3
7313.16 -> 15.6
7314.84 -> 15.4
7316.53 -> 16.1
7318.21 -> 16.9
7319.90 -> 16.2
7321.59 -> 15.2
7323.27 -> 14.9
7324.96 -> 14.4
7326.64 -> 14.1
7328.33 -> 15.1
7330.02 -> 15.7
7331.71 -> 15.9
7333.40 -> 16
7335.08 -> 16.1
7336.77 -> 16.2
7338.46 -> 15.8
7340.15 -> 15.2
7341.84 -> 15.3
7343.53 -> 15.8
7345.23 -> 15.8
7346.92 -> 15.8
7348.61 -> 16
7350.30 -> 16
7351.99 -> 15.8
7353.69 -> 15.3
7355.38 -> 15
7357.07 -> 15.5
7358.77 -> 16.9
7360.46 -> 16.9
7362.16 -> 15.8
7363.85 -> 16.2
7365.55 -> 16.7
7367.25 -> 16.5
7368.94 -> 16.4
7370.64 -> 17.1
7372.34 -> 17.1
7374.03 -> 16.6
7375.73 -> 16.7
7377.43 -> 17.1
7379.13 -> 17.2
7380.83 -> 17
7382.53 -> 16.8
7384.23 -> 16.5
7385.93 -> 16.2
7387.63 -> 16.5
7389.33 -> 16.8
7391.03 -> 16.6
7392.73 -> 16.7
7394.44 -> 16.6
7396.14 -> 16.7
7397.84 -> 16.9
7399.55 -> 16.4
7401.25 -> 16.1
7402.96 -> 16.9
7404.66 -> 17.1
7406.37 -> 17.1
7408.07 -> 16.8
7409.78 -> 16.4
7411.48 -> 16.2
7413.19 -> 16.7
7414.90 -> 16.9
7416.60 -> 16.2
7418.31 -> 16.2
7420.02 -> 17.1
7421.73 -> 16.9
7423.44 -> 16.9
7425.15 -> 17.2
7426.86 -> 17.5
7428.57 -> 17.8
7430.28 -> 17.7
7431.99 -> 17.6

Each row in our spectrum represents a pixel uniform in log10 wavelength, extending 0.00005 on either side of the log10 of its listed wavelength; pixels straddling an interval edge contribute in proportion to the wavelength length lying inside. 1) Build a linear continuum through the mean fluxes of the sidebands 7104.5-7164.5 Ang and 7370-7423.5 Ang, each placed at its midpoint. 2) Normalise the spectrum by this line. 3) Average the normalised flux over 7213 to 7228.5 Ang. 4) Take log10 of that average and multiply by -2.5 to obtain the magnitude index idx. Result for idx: 0.06 mag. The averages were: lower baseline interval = 9.83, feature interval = 11.4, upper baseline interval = 16.7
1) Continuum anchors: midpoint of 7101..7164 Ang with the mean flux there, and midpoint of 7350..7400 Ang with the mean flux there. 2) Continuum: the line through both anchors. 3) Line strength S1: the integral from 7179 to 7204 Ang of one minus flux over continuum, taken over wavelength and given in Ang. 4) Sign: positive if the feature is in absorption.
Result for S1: 1.0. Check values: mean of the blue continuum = 9.87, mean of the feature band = 11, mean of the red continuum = 16.5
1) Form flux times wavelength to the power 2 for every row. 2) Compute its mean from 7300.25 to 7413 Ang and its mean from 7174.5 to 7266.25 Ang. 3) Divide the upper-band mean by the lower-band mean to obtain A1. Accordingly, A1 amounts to 1.4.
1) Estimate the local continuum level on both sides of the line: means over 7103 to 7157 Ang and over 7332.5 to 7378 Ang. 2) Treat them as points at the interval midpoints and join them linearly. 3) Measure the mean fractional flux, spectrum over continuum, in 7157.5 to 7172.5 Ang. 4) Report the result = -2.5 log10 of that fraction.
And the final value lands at 0.08 mag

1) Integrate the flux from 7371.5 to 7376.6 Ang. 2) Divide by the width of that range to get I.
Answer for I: 16.8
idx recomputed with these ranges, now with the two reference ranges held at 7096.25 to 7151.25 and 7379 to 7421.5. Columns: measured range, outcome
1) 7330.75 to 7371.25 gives -0.04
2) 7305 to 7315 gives -0.07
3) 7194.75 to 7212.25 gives 0.13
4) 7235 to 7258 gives 0.01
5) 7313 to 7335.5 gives -0.05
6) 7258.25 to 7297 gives -0.04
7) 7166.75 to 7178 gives 0.09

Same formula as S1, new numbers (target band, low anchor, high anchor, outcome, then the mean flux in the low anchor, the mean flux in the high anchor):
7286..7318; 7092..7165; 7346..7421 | -1.5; 9.84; 16.5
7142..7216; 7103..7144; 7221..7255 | 5.5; 9.93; 12.4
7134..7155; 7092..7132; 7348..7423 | 3.7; 10.3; 16.5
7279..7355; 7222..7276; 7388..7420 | -4.0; 12.9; 16.6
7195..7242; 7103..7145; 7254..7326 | 4.5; 9.89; 14.6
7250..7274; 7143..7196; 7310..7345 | -0.1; 10.3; 15.5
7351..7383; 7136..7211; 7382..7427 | -1.7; 10.2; 16.7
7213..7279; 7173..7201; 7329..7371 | 0.4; 10.9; 16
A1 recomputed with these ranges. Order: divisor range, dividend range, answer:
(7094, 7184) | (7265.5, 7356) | 1.59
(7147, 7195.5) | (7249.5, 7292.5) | 1.36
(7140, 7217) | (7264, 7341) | 1.50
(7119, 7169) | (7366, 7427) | 1.89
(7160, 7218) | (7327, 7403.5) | 1.61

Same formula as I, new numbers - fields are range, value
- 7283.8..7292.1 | 14.8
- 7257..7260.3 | 13.7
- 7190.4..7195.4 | 11.8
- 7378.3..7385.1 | 16.9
